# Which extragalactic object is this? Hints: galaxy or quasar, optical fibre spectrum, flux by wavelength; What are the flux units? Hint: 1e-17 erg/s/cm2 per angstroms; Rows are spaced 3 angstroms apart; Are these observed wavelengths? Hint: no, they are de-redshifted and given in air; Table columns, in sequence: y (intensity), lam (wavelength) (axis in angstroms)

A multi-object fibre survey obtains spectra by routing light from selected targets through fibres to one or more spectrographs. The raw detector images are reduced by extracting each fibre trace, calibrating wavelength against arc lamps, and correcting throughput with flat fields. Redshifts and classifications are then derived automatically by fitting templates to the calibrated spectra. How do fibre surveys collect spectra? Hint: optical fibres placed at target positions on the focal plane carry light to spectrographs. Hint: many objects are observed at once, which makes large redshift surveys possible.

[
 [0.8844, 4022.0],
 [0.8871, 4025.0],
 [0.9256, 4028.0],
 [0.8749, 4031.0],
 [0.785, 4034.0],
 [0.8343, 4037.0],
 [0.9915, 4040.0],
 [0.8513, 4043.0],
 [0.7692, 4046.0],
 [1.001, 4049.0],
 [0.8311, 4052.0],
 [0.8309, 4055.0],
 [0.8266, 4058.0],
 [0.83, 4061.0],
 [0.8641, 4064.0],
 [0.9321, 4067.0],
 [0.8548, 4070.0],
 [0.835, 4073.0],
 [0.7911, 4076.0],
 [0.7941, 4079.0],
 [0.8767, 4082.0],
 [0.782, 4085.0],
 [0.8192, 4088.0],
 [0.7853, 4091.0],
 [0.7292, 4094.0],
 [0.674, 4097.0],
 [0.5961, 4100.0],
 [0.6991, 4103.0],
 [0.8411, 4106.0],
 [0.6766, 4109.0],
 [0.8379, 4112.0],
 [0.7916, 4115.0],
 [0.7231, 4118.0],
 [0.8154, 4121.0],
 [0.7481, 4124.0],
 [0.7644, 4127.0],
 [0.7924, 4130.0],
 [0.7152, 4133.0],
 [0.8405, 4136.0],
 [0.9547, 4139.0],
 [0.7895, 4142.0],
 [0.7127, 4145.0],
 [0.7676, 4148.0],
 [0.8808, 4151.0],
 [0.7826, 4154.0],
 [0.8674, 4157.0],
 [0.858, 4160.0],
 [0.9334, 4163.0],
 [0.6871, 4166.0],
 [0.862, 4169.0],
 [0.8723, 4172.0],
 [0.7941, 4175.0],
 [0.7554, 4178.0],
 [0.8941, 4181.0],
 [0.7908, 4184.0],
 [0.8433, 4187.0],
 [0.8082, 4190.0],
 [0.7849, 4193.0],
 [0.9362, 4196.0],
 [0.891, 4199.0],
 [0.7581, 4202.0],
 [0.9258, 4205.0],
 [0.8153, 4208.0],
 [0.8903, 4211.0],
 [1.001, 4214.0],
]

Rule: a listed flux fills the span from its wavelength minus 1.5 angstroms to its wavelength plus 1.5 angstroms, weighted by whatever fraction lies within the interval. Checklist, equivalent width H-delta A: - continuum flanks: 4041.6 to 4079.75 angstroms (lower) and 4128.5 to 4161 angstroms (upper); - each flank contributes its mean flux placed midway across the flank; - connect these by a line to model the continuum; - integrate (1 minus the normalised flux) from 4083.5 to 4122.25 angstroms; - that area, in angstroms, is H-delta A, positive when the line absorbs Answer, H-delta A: 3.7 angstroms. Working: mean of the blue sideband 0.848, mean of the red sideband 0.814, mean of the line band 0.751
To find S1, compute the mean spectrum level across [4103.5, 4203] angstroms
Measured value 0.81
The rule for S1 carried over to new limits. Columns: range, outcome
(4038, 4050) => 0.896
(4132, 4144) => 0.825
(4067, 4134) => 0.774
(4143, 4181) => 0.817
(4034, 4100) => 0.827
